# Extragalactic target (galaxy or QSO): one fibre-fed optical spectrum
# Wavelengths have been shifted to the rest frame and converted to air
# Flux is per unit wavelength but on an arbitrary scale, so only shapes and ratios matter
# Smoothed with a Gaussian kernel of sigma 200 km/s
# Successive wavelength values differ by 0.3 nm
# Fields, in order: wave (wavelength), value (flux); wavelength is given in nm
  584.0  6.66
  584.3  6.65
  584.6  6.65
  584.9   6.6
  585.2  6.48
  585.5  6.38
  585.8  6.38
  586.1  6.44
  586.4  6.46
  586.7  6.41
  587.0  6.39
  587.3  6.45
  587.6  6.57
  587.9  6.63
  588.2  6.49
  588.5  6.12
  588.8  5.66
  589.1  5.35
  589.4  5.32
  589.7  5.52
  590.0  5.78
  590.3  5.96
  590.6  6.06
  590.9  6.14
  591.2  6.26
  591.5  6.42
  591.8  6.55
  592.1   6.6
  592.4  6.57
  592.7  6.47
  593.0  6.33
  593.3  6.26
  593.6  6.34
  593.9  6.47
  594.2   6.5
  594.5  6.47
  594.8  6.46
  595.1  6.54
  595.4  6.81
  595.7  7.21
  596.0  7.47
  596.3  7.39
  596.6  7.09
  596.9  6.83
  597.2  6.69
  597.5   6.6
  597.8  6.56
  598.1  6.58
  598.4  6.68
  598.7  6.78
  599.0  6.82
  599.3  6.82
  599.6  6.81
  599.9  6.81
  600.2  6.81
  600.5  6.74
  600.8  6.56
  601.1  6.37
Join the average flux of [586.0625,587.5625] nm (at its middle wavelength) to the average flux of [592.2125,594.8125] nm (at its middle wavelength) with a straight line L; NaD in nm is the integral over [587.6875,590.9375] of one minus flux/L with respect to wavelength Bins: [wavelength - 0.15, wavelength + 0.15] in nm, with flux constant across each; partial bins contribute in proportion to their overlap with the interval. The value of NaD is 0.263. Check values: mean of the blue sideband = 6.44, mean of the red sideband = 6.43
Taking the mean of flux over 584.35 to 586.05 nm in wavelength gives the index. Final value 6.5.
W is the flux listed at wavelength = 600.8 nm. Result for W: 6.56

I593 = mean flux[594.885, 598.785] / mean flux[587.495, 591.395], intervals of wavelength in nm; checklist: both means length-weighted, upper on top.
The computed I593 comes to 1.1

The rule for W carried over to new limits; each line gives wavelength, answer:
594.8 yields 6.46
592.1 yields 6.6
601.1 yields 6.37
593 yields 6.33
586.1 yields 6.44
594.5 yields 6.47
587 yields 6.39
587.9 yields 6.63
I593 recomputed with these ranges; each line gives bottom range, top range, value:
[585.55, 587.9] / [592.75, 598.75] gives 1.04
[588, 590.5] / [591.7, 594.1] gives 1.11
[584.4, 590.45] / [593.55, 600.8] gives 1.09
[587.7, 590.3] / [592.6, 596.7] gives 1.14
